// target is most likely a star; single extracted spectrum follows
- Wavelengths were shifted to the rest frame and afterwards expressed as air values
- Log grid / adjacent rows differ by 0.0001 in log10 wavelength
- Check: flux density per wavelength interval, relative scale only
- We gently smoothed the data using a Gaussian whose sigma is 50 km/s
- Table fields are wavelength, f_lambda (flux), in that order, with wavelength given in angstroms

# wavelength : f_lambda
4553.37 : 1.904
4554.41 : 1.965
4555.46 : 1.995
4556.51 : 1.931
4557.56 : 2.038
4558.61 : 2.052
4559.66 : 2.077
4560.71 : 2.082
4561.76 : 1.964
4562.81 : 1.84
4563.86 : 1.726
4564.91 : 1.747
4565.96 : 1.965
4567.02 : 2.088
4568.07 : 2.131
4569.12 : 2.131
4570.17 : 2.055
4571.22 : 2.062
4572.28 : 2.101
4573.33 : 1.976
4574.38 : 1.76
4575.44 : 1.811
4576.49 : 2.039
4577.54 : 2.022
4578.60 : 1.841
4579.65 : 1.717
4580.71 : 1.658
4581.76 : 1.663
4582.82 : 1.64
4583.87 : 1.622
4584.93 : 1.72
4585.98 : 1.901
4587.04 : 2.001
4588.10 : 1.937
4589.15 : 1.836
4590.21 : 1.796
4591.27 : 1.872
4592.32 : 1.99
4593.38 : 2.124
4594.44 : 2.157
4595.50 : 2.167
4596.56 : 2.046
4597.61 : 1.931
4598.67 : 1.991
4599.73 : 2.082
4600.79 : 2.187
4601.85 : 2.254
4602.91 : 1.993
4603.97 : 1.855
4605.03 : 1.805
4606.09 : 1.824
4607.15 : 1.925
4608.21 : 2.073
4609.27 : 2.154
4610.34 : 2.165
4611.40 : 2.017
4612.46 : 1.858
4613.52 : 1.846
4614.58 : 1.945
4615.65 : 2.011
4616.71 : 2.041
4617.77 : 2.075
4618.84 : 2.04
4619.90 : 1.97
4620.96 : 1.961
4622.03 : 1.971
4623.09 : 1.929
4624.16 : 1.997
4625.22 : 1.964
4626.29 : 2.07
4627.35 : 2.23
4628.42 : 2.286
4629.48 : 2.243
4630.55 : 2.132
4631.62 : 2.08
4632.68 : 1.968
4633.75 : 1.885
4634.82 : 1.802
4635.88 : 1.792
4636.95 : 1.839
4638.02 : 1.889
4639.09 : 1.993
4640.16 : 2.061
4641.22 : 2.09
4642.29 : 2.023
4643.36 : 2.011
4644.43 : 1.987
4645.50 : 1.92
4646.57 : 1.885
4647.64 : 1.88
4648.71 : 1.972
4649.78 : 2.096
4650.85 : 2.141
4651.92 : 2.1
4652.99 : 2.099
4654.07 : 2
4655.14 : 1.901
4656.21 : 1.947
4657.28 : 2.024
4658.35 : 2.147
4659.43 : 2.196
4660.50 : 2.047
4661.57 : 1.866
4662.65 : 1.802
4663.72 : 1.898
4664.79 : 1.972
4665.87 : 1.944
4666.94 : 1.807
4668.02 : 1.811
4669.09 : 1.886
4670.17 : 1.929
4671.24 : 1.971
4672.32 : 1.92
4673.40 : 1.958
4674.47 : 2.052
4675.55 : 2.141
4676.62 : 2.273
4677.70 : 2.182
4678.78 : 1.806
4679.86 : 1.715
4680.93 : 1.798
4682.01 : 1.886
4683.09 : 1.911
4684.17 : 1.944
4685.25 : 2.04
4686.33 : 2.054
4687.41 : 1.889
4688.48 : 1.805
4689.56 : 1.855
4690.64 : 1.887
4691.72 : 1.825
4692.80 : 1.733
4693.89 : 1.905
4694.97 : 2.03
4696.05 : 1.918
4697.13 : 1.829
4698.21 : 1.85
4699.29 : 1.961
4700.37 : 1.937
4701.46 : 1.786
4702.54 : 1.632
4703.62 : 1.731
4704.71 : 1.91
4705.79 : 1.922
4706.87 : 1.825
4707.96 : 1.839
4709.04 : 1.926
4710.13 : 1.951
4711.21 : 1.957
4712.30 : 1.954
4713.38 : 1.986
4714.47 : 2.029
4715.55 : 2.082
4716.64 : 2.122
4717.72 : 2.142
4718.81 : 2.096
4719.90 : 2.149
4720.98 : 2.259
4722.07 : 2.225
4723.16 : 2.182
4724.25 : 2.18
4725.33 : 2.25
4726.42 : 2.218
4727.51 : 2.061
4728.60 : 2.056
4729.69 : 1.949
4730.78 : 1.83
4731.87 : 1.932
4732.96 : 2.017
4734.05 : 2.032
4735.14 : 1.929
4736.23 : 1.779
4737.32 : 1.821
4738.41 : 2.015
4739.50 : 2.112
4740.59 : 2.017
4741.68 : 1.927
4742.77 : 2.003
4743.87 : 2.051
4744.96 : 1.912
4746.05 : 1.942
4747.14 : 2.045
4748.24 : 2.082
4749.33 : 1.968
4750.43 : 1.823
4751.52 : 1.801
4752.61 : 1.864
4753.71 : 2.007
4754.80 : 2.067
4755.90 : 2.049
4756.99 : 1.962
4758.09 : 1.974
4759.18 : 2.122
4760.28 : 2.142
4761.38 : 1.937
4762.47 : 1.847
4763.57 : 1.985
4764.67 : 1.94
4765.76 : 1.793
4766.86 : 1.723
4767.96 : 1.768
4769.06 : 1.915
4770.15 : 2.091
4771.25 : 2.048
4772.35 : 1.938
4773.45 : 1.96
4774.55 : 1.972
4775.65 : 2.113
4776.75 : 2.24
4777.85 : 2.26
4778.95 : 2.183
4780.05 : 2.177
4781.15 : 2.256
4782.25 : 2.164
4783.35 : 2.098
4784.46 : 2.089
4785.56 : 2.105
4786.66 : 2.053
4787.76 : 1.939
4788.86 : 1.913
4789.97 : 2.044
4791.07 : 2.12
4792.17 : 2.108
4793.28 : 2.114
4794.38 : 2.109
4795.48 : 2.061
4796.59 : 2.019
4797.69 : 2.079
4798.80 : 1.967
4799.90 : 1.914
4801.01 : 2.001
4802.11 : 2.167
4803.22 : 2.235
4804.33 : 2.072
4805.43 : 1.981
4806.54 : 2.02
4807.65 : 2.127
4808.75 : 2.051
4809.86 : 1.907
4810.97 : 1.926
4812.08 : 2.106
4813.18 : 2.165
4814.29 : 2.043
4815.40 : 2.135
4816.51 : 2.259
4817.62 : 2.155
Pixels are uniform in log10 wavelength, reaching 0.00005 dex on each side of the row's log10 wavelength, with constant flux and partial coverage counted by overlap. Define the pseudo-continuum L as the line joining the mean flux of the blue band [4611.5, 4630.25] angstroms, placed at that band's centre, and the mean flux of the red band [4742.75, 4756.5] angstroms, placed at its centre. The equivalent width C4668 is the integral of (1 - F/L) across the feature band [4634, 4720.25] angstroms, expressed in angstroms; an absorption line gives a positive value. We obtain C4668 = 2.3 angstroms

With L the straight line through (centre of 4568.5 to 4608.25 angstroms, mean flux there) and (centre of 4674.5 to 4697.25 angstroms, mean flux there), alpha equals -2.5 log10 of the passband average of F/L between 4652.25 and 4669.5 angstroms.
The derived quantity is -0.02 mag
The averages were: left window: 1.94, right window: 1.93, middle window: 1.96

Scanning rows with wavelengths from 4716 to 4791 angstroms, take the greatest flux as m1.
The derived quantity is 2.26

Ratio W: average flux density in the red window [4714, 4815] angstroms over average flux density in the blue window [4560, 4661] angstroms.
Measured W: 1.03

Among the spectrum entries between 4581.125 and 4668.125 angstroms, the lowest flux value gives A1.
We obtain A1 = 1.622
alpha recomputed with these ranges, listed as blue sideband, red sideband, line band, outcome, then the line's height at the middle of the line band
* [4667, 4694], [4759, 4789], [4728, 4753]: 0.02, 1.99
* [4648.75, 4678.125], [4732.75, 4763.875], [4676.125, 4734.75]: 0.01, 1.99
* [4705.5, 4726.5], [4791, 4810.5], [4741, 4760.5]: 0.04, 2.06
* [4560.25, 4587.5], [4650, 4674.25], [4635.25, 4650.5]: 0.00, 1.96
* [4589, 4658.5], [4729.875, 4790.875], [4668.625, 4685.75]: 0.02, 2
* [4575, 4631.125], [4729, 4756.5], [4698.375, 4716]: 0.04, 1.96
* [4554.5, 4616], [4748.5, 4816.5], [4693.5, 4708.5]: 0.08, 2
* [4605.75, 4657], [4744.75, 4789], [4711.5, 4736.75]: -0.03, 2.01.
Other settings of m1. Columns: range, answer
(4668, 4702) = 2.273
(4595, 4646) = 2.286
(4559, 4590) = 2.131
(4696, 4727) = 2.259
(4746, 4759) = 2.082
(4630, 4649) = 2.132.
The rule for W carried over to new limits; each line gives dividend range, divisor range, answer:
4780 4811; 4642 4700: 1.06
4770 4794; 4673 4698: 1.08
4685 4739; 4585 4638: 0.98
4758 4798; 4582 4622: 1.04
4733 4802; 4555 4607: 1.03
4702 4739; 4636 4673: 1.02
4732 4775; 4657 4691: 1.00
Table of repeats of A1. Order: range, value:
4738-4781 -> 1.723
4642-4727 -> 1.632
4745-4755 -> 1.801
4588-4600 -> 1.796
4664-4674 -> 1.807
